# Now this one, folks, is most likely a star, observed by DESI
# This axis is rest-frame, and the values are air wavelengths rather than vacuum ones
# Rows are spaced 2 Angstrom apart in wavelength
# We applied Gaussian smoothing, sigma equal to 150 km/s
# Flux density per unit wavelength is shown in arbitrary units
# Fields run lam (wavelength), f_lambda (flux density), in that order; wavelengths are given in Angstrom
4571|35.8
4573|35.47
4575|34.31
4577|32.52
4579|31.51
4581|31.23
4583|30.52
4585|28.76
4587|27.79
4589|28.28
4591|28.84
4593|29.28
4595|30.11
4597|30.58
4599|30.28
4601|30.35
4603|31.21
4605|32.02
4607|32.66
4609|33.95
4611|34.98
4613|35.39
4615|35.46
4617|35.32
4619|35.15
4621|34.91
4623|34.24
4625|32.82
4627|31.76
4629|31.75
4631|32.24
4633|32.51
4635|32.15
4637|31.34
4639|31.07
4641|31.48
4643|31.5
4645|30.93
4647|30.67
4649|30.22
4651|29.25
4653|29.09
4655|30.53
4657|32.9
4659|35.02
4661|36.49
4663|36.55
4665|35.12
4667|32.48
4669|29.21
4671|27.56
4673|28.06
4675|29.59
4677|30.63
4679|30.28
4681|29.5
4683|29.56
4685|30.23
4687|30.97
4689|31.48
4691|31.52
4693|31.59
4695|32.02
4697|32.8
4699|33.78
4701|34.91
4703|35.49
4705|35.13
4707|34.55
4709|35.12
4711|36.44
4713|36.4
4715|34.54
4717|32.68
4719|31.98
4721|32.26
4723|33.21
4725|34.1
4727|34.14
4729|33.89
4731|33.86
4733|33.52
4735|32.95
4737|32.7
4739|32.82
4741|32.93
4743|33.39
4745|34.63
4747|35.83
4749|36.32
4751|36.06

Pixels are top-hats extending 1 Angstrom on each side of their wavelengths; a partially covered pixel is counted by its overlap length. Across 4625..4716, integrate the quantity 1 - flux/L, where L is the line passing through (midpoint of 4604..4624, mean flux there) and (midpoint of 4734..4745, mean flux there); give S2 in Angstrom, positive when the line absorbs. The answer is 4.5 Angstrom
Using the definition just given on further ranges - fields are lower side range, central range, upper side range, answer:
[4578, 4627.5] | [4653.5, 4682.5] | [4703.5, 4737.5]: 1.3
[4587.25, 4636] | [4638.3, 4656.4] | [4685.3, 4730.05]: 1.2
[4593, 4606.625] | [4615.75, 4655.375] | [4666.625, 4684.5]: -2.4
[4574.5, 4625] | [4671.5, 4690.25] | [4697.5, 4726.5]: 2.0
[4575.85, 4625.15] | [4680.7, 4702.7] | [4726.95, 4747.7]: 0.8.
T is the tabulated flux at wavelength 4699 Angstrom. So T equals 33.78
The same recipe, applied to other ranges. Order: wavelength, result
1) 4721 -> 32.26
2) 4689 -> 31.48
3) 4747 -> 35.83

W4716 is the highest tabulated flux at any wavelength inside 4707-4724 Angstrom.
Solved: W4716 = 36.44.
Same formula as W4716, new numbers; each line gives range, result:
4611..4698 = 36.55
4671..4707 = 35.49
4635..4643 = 32.15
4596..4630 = 35.46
